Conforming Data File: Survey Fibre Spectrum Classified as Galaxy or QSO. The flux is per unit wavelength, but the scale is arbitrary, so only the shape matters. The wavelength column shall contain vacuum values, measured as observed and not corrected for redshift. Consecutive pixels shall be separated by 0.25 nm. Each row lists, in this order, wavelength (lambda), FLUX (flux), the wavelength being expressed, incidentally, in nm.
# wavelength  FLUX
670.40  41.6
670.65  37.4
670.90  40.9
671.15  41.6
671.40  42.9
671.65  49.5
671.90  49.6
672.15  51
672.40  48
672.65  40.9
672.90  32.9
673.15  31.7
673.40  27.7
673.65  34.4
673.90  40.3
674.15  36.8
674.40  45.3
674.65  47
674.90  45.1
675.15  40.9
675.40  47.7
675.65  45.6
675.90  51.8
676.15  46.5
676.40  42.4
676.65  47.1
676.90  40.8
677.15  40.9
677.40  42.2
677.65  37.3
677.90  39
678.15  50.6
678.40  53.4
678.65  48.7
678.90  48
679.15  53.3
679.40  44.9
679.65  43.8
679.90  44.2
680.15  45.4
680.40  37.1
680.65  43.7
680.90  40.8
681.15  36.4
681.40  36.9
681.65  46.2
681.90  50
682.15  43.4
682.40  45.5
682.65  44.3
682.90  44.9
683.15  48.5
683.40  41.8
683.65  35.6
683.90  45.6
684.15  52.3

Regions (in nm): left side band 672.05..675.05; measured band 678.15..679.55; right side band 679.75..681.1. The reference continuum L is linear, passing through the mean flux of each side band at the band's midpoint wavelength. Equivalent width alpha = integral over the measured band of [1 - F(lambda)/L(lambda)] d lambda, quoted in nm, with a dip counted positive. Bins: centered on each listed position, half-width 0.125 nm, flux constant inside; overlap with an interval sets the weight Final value -0.27 nm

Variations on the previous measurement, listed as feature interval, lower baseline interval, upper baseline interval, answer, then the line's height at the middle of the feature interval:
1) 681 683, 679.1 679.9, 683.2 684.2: 0.06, 44.7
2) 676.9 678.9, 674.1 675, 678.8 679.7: 0.09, 46.7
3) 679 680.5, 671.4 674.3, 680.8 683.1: -0.08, 42.6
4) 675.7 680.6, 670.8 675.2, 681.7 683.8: -0.24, 43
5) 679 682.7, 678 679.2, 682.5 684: 0.26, 47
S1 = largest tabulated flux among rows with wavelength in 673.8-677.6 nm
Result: 51.8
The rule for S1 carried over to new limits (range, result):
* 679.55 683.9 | 50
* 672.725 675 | 47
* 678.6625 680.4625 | 53.3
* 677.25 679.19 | 53.4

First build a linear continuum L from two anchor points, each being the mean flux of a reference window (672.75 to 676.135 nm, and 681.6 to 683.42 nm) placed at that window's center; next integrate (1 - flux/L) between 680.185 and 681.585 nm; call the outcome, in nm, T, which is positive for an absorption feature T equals 0.158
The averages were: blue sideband 40.7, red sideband 45.8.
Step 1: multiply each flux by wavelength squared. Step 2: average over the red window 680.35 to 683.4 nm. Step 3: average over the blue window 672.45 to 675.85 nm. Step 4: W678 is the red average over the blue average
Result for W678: 1.1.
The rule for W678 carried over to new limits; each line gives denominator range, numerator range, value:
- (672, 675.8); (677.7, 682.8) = 1.11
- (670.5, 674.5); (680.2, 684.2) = 1.09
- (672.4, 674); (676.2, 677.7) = 1.20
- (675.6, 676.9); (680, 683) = 0.94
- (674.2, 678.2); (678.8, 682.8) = 1.01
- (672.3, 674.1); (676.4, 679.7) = 1.26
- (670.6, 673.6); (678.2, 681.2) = 1.13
